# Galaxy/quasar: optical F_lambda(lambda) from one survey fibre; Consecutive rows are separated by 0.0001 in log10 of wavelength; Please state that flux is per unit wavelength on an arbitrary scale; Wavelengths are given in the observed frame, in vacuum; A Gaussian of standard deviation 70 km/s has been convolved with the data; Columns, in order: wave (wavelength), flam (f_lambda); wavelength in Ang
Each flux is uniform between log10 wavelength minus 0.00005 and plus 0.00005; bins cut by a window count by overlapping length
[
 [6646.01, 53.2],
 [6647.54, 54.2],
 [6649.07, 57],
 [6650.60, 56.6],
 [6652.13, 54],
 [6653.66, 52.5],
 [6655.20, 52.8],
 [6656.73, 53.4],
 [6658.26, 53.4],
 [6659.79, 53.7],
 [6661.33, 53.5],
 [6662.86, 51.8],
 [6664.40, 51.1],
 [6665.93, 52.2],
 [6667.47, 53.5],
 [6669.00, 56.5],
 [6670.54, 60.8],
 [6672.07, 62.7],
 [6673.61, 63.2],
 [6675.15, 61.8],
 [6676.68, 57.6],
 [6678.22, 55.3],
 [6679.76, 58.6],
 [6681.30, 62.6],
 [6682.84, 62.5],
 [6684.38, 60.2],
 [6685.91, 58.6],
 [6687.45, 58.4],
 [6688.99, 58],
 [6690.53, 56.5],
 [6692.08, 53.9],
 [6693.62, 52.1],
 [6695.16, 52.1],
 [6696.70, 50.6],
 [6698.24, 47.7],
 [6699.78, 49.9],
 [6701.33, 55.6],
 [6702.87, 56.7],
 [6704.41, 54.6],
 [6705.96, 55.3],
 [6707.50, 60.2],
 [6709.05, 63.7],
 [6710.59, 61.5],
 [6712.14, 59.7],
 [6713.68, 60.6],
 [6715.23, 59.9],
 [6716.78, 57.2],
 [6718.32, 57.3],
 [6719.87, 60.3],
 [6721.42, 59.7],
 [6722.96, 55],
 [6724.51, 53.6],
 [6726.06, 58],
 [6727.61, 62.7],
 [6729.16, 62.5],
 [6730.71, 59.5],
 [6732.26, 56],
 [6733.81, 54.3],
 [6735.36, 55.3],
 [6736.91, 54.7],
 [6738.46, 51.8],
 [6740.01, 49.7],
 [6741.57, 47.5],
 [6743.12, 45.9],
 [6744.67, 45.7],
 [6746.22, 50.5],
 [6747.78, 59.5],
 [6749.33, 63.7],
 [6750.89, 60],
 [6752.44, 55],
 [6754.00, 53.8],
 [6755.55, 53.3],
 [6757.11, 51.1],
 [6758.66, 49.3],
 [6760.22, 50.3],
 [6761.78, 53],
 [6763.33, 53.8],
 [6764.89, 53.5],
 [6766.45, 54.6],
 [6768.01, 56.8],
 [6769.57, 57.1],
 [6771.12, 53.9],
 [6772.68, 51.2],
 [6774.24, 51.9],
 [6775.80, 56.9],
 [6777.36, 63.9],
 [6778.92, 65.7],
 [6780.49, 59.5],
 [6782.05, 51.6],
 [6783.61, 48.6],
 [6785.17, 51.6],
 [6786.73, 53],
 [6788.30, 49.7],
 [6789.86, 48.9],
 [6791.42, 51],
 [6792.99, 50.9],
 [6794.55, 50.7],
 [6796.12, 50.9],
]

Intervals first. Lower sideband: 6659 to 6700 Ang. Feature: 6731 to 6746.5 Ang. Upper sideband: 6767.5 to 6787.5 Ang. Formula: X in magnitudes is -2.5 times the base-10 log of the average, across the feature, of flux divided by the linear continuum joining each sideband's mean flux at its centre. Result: 0.09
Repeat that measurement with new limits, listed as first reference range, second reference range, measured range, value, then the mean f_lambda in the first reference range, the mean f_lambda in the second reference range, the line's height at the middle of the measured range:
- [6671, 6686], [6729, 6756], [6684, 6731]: 0.01 mag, 60.4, 54.2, 57.6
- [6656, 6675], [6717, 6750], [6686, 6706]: 0.03 mag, 55.7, 55.4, 55.6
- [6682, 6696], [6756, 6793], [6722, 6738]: -0.03 mag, 56.9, 53.7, 55.4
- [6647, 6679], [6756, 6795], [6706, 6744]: -0.05 mag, 55.6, 53.6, 54.5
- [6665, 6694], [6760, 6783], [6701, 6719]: -0.02 mag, 58.2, 55.7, 57.4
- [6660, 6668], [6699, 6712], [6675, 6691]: -0.08 mag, 52.4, 57.3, 54.6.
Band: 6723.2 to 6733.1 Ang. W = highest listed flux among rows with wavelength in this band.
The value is 62.7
